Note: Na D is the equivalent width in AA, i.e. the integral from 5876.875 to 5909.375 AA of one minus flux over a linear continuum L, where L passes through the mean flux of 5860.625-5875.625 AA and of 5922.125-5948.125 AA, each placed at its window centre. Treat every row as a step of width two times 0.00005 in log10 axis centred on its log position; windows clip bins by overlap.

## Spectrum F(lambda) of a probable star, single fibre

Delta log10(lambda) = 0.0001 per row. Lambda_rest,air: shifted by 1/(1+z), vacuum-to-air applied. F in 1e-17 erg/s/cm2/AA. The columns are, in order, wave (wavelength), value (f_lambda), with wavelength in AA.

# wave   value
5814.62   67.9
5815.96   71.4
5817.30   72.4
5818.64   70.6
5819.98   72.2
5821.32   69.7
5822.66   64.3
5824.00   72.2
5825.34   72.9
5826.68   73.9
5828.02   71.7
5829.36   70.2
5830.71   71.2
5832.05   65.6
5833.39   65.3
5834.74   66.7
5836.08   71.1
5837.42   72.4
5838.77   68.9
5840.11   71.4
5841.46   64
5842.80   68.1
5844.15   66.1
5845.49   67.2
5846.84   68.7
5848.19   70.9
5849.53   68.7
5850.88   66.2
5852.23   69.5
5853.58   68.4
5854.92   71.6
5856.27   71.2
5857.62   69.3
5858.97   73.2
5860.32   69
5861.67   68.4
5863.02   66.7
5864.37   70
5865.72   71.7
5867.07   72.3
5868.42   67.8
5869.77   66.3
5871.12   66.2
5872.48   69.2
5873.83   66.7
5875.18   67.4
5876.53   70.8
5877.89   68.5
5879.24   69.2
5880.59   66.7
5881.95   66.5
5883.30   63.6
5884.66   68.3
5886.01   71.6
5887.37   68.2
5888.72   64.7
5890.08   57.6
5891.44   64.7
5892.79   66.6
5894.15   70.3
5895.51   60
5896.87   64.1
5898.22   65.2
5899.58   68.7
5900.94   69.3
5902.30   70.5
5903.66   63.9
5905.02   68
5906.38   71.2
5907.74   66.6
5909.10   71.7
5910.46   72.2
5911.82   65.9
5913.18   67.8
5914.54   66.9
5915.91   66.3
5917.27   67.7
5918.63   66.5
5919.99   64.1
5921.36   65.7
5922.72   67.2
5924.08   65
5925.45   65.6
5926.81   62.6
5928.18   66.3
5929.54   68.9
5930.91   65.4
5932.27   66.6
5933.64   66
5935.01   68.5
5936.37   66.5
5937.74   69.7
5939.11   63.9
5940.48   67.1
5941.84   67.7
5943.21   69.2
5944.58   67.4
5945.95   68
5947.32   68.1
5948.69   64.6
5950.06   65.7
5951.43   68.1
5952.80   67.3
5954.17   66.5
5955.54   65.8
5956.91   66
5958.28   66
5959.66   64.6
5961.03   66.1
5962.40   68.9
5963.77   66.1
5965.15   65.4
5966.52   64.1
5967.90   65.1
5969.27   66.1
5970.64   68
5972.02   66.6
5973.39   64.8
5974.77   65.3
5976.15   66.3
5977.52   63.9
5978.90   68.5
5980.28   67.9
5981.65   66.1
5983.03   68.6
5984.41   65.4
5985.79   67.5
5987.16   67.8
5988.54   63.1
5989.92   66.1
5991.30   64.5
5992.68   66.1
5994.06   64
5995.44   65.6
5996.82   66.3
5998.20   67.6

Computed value 0.5 AA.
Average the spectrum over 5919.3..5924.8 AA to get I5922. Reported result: 65.5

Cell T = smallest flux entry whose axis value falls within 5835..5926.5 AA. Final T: 57.6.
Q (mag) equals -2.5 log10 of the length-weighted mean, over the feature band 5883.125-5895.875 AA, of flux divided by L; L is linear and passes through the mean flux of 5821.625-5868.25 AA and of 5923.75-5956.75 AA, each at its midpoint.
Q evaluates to 0.04 mag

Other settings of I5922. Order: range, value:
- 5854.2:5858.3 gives 70.7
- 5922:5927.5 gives 65.1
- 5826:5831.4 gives 71.7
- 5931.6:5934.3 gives 66.2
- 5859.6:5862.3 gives 68.7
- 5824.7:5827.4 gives 73.5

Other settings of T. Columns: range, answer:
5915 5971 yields 62.6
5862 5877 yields 66.2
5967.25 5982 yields 63.9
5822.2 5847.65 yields 64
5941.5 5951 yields 64.6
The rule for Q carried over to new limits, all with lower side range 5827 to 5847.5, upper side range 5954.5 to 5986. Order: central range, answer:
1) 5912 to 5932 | 0.015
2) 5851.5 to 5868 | -0.029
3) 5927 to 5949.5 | -0.003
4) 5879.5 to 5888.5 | 0.006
